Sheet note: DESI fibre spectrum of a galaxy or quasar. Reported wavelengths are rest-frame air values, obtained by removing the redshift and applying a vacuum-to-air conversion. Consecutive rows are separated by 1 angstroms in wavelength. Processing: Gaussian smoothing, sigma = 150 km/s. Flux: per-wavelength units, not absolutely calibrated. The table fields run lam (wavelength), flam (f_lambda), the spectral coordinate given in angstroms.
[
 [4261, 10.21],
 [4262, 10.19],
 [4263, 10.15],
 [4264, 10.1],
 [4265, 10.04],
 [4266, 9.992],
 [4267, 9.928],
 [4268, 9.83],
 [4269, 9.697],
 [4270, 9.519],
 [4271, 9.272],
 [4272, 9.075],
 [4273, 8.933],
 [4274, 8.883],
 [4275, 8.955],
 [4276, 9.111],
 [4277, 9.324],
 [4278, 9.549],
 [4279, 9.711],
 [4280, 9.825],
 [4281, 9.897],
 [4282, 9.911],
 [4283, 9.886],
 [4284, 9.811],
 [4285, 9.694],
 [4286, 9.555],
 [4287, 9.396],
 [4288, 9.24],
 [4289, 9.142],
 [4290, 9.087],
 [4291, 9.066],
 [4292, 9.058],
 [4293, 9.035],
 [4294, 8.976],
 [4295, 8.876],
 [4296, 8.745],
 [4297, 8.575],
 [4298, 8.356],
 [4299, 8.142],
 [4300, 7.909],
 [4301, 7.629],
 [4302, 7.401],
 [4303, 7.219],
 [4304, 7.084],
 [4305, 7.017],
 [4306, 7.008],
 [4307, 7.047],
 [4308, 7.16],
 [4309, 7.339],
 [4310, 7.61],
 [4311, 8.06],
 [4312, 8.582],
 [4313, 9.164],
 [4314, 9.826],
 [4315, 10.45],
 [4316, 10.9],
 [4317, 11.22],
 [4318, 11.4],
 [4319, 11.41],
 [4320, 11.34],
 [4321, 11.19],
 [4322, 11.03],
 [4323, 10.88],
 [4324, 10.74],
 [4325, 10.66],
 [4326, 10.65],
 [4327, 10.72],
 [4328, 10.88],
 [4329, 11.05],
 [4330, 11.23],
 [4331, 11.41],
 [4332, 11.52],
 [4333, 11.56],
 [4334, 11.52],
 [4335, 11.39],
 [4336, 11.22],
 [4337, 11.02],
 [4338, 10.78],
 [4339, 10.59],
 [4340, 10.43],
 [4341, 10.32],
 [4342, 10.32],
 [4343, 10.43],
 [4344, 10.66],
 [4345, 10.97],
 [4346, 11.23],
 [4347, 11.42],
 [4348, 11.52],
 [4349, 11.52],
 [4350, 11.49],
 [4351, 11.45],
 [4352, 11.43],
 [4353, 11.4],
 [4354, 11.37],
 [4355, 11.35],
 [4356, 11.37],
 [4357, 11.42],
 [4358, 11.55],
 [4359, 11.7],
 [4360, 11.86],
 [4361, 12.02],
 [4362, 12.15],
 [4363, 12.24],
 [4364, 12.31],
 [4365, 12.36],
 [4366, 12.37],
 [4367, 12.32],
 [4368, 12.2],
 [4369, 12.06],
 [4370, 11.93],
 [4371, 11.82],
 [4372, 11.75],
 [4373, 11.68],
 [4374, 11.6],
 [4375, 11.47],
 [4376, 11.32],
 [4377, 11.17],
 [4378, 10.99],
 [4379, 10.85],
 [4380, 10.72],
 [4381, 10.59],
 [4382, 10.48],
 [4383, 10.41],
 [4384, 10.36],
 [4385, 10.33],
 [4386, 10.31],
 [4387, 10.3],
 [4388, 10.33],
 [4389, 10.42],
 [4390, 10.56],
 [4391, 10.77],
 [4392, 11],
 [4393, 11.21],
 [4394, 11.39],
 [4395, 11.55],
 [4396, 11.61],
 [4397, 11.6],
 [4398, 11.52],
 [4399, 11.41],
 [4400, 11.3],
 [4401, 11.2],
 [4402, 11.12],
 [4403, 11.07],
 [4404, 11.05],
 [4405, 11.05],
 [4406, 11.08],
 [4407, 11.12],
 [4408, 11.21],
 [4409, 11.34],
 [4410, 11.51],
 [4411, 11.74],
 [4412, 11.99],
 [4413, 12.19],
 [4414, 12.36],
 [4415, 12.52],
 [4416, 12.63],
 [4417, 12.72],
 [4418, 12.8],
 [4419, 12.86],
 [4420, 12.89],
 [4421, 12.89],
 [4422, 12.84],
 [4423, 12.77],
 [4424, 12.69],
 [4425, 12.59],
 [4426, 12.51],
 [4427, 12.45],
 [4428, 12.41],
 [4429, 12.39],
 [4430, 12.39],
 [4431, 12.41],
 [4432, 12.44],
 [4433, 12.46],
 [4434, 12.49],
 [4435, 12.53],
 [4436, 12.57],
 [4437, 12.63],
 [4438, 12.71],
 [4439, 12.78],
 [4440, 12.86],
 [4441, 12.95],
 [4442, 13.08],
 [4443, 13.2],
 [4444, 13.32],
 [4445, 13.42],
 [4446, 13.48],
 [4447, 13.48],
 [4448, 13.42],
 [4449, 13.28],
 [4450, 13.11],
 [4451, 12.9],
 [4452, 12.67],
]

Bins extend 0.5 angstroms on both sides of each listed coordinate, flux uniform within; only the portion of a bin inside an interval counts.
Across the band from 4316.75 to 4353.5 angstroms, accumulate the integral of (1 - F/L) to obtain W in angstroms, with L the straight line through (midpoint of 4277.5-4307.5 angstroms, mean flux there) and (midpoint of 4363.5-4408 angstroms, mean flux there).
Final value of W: -4.5 angstroms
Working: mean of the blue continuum 8.73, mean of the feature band 11.1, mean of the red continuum 11.2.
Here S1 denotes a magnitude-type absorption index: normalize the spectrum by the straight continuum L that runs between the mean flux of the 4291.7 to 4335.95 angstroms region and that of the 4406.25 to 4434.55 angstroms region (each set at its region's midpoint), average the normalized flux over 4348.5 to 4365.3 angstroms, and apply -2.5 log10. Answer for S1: -0.10 mag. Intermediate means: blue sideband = 9.54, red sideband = 12.3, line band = 11.7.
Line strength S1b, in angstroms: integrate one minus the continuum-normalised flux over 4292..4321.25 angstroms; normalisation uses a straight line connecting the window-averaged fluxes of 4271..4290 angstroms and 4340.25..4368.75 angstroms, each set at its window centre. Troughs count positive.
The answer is 4.1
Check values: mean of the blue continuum 9.43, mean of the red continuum 11.5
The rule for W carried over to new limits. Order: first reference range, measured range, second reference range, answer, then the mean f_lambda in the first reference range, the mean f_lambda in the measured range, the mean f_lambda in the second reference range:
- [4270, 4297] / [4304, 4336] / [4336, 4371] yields 1.3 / 9.3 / 10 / 11.5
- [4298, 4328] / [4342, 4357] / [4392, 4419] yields -1.6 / 9.21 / 11.2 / 11.6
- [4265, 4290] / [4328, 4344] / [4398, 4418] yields -0.8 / 9.51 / 11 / 11.6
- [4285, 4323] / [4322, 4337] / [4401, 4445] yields -2.2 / 8.96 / 11.1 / 12.3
